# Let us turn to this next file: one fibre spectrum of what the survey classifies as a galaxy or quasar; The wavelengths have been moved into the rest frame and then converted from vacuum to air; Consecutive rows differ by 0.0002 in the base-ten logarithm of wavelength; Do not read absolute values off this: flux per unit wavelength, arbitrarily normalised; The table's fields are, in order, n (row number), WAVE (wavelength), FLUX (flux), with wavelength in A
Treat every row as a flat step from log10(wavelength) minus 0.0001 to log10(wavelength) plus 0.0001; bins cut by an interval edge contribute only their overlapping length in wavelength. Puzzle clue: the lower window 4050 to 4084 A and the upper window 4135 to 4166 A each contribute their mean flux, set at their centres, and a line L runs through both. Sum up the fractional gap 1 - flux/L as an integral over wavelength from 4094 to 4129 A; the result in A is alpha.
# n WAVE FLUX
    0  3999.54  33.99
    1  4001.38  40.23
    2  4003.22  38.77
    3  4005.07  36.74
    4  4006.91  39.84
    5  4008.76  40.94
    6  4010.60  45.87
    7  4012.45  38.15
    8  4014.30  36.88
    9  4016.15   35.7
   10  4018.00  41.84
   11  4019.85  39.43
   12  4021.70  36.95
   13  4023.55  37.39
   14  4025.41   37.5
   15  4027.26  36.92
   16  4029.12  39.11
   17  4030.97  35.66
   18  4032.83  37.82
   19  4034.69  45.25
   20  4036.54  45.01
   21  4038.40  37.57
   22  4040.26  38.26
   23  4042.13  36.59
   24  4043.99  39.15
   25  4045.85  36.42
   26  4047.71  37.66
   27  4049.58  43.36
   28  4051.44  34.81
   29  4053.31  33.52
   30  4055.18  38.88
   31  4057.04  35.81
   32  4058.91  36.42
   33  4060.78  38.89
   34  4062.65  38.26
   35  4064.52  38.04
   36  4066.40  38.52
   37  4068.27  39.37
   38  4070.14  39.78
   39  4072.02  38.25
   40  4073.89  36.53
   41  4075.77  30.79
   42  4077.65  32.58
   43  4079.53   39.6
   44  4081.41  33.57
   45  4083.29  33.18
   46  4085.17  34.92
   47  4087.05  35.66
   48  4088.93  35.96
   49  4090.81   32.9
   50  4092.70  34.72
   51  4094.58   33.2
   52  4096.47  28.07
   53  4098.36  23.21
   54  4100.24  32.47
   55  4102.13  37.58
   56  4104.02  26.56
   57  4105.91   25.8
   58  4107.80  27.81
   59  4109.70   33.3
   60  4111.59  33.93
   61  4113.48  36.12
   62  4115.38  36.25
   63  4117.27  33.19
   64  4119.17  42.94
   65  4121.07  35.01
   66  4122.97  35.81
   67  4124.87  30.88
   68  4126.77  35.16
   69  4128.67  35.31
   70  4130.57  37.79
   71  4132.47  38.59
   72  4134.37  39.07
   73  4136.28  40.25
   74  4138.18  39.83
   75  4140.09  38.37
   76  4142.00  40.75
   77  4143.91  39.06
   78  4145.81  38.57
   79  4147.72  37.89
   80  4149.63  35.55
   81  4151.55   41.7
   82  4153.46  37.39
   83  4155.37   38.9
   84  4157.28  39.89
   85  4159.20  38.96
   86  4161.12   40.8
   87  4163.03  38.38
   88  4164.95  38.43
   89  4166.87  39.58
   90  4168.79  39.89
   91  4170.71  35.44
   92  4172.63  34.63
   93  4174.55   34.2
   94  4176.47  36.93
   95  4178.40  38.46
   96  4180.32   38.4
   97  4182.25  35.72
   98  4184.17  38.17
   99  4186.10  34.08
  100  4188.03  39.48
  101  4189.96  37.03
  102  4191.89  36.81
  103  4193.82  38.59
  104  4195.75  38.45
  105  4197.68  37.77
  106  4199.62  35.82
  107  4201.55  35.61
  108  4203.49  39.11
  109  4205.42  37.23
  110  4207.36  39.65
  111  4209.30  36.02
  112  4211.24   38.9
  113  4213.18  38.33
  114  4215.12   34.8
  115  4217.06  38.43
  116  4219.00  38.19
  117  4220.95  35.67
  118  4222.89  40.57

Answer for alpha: 4.8 A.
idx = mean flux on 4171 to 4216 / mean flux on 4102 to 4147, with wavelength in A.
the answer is 1.0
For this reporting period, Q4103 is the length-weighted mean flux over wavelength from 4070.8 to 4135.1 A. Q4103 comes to 34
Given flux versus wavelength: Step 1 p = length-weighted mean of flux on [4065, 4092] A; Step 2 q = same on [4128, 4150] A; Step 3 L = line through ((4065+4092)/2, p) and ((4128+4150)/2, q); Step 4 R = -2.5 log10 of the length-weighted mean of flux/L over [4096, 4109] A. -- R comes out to 0.27 mag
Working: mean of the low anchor 35.8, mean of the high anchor 38.5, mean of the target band 28.9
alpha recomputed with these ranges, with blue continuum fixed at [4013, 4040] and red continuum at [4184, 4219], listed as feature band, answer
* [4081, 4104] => 3.4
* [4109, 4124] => 0.9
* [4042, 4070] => 0.5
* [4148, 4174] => -0.4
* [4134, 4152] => -0.5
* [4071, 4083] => 1.0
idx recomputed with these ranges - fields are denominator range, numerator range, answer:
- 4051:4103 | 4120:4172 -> 1.08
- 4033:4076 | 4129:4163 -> 1.02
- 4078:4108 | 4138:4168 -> 1.21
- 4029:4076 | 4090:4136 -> 0.88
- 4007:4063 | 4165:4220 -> 0.97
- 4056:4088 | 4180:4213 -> 1.03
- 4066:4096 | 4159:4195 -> 1.06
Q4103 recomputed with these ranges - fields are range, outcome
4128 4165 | 38.8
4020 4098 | 36.8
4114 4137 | 36.6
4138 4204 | 37.9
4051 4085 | 36.5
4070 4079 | 35.4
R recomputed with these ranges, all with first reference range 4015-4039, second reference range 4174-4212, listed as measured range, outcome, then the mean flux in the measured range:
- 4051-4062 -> 0.062 mag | 36.5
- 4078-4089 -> 0.091 mag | 35.3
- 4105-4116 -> 0.187 mag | 32.1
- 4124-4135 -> 0.054 mag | 36.1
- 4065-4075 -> 0.006 mag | 38.3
